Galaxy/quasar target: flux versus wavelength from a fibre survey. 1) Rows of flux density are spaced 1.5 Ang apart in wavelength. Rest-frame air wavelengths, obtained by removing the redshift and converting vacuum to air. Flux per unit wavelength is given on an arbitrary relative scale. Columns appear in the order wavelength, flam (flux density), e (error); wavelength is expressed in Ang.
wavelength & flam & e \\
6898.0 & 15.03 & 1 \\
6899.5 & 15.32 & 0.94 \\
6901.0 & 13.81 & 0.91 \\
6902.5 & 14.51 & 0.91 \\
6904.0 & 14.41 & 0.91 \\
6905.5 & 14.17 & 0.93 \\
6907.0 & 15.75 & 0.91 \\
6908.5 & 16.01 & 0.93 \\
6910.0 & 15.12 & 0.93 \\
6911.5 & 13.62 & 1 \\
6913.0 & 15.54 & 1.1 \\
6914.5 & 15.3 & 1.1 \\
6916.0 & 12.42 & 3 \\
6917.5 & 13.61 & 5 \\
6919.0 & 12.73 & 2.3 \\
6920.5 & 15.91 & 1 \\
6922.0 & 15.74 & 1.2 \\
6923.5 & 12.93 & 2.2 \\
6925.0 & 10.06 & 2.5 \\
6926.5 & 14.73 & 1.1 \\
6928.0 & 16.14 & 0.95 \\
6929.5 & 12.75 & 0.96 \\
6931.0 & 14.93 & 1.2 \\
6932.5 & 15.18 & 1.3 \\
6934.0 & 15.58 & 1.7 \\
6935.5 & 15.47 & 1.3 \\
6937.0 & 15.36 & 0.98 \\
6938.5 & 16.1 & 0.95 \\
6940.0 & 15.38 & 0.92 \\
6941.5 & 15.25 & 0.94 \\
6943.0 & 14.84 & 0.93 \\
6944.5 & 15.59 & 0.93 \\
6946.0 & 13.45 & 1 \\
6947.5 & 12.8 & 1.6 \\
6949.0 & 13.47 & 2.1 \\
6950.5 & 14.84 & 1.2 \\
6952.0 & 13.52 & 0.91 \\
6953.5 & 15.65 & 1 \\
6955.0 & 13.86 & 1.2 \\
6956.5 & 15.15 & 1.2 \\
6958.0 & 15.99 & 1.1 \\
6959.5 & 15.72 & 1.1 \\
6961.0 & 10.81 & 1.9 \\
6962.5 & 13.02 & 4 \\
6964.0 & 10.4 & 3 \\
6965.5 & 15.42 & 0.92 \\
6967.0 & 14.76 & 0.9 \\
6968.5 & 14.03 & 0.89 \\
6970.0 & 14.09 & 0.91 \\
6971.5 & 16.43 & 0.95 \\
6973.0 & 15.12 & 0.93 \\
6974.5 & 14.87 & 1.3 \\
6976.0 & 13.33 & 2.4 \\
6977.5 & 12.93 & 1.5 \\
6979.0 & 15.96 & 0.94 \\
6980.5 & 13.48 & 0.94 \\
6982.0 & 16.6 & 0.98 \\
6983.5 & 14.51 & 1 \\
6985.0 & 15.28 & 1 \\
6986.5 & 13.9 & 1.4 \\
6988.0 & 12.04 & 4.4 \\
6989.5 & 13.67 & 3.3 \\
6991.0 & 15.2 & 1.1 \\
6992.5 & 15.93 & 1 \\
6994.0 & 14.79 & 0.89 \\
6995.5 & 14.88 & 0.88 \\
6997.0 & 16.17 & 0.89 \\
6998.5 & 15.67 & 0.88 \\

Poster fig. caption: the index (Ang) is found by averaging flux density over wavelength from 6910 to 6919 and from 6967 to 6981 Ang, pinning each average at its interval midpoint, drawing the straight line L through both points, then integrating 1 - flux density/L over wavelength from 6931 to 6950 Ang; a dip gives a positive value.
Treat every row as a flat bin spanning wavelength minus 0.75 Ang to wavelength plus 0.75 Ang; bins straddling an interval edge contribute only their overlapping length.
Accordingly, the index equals -0.8 Ang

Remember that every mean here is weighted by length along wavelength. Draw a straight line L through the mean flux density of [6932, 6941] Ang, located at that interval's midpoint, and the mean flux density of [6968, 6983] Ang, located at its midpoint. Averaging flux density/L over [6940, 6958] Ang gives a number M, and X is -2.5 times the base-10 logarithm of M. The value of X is 0.05 mag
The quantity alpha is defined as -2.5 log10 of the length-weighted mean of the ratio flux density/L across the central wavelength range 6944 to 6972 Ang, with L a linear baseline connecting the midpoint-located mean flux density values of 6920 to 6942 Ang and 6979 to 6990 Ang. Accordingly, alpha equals 0.03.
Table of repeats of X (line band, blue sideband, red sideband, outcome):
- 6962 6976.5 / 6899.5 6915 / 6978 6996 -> 0.04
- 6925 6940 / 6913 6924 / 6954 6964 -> -0.06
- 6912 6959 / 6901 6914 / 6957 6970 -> -0.02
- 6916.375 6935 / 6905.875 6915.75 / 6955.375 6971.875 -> 0.05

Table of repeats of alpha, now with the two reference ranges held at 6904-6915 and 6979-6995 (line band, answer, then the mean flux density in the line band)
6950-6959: -0.006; 14.9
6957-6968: 0.074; 13.8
